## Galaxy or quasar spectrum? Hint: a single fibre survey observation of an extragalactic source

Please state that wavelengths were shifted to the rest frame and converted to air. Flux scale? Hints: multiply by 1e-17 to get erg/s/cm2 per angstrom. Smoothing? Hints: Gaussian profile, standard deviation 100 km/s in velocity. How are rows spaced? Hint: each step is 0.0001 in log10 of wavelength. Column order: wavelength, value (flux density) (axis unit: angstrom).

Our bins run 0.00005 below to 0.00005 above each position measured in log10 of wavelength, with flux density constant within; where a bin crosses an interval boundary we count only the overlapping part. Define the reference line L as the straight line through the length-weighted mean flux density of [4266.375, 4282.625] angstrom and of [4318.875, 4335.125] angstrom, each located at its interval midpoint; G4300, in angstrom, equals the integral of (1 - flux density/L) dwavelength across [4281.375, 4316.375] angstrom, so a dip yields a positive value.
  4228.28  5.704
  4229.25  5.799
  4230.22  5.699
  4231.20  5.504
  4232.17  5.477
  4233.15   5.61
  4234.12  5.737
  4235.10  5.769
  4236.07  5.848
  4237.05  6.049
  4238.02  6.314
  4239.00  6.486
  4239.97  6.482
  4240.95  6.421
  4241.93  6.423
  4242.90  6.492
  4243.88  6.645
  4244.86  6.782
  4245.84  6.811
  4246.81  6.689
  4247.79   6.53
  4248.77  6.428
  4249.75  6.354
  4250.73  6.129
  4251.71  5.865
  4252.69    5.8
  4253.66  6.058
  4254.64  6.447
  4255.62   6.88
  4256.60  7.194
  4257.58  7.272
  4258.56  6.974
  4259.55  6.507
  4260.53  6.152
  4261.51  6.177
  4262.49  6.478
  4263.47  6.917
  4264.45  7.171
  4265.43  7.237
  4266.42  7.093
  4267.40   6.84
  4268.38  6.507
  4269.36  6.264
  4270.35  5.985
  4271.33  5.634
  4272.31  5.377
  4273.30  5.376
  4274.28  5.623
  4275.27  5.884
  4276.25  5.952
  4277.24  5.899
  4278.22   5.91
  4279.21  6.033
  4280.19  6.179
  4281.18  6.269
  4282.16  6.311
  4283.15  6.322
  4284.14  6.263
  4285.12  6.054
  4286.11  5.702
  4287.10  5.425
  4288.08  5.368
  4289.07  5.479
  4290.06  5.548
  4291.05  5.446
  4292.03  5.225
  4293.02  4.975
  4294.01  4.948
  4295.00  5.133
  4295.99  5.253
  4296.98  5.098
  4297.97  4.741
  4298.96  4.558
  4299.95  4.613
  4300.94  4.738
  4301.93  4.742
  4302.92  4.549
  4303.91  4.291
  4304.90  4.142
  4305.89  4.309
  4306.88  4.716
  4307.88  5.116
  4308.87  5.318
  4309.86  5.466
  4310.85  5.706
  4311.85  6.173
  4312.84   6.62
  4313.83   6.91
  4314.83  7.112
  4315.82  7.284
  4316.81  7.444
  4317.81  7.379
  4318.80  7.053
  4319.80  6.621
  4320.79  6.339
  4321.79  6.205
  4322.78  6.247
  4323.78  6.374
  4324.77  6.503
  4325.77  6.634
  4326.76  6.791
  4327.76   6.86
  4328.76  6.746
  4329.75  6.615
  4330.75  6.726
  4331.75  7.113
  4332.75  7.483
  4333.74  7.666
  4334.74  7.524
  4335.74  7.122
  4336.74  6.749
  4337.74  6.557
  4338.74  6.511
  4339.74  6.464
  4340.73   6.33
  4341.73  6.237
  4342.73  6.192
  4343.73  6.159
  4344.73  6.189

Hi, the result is 5.2 angstrom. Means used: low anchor 6.04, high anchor 6.78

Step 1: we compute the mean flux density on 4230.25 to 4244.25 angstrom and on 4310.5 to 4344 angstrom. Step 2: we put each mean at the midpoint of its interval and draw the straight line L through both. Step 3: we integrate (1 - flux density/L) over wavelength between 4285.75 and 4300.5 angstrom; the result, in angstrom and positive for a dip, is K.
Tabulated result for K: 3.0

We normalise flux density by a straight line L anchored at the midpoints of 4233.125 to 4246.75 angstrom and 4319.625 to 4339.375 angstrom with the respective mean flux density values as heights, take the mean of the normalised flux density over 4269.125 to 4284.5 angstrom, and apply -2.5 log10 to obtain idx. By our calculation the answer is 0.10 mag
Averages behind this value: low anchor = 6.32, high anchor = 6.77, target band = 5.94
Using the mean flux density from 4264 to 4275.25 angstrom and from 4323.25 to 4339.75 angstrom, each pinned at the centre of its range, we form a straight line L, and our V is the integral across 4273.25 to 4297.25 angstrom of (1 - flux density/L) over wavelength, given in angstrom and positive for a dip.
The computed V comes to 2.7 angstrom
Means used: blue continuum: 6.26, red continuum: 6.86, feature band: 5.68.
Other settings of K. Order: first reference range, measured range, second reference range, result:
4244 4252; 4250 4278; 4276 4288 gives -0.4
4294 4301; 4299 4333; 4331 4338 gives 0.0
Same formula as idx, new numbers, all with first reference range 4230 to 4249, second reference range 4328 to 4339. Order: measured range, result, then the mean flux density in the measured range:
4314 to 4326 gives 0.017 mag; 6.77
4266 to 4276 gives 0.073 mag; 6.05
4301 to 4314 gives 0.292 mag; 5.18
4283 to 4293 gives 0.175 mag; 5.63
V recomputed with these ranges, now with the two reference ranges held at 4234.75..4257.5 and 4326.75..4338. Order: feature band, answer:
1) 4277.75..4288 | 1.0 angstrom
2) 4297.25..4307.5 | 3.4 angstrom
